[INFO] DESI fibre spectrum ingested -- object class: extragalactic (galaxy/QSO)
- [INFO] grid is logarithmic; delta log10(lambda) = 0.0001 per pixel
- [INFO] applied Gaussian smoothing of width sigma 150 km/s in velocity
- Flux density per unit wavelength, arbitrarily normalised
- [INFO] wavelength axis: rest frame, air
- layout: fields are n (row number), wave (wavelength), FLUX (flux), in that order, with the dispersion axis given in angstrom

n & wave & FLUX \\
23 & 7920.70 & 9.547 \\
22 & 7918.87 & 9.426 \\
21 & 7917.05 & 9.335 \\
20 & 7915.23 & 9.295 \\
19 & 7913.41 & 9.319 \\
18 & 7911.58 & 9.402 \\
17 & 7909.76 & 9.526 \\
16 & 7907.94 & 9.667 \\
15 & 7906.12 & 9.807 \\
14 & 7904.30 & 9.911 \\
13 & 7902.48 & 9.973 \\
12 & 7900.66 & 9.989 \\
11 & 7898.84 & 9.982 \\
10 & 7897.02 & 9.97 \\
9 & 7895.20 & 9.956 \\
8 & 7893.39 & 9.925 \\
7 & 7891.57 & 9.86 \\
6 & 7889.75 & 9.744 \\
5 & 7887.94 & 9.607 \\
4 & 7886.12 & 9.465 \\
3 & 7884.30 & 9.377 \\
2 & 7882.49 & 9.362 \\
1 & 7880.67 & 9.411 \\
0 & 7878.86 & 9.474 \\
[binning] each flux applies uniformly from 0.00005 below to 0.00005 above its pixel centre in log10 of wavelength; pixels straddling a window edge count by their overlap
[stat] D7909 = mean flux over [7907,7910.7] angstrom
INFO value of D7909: 9.6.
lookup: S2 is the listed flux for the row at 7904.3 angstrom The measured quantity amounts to 9.911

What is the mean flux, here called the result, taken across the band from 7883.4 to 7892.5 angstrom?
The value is 9.6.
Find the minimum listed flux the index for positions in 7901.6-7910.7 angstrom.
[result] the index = 9.526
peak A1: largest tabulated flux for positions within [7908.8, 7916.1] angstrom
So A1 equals 9.526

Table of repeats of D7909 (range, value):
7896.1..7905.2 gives 9.96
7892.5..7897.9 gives 9.96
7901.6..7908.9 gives 9.84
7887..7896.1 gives 9.82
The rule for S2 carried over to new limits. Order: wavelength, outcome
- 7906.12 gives 9.807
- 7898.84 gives 9.982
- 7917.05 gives 9.335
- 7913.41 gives 9.319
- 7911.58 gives 9.402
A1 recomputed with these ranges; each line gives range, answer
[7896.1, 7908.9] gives 9.989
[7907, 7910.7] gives 9.667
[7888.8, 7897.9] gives 9.97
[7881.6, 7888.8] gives 9.607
